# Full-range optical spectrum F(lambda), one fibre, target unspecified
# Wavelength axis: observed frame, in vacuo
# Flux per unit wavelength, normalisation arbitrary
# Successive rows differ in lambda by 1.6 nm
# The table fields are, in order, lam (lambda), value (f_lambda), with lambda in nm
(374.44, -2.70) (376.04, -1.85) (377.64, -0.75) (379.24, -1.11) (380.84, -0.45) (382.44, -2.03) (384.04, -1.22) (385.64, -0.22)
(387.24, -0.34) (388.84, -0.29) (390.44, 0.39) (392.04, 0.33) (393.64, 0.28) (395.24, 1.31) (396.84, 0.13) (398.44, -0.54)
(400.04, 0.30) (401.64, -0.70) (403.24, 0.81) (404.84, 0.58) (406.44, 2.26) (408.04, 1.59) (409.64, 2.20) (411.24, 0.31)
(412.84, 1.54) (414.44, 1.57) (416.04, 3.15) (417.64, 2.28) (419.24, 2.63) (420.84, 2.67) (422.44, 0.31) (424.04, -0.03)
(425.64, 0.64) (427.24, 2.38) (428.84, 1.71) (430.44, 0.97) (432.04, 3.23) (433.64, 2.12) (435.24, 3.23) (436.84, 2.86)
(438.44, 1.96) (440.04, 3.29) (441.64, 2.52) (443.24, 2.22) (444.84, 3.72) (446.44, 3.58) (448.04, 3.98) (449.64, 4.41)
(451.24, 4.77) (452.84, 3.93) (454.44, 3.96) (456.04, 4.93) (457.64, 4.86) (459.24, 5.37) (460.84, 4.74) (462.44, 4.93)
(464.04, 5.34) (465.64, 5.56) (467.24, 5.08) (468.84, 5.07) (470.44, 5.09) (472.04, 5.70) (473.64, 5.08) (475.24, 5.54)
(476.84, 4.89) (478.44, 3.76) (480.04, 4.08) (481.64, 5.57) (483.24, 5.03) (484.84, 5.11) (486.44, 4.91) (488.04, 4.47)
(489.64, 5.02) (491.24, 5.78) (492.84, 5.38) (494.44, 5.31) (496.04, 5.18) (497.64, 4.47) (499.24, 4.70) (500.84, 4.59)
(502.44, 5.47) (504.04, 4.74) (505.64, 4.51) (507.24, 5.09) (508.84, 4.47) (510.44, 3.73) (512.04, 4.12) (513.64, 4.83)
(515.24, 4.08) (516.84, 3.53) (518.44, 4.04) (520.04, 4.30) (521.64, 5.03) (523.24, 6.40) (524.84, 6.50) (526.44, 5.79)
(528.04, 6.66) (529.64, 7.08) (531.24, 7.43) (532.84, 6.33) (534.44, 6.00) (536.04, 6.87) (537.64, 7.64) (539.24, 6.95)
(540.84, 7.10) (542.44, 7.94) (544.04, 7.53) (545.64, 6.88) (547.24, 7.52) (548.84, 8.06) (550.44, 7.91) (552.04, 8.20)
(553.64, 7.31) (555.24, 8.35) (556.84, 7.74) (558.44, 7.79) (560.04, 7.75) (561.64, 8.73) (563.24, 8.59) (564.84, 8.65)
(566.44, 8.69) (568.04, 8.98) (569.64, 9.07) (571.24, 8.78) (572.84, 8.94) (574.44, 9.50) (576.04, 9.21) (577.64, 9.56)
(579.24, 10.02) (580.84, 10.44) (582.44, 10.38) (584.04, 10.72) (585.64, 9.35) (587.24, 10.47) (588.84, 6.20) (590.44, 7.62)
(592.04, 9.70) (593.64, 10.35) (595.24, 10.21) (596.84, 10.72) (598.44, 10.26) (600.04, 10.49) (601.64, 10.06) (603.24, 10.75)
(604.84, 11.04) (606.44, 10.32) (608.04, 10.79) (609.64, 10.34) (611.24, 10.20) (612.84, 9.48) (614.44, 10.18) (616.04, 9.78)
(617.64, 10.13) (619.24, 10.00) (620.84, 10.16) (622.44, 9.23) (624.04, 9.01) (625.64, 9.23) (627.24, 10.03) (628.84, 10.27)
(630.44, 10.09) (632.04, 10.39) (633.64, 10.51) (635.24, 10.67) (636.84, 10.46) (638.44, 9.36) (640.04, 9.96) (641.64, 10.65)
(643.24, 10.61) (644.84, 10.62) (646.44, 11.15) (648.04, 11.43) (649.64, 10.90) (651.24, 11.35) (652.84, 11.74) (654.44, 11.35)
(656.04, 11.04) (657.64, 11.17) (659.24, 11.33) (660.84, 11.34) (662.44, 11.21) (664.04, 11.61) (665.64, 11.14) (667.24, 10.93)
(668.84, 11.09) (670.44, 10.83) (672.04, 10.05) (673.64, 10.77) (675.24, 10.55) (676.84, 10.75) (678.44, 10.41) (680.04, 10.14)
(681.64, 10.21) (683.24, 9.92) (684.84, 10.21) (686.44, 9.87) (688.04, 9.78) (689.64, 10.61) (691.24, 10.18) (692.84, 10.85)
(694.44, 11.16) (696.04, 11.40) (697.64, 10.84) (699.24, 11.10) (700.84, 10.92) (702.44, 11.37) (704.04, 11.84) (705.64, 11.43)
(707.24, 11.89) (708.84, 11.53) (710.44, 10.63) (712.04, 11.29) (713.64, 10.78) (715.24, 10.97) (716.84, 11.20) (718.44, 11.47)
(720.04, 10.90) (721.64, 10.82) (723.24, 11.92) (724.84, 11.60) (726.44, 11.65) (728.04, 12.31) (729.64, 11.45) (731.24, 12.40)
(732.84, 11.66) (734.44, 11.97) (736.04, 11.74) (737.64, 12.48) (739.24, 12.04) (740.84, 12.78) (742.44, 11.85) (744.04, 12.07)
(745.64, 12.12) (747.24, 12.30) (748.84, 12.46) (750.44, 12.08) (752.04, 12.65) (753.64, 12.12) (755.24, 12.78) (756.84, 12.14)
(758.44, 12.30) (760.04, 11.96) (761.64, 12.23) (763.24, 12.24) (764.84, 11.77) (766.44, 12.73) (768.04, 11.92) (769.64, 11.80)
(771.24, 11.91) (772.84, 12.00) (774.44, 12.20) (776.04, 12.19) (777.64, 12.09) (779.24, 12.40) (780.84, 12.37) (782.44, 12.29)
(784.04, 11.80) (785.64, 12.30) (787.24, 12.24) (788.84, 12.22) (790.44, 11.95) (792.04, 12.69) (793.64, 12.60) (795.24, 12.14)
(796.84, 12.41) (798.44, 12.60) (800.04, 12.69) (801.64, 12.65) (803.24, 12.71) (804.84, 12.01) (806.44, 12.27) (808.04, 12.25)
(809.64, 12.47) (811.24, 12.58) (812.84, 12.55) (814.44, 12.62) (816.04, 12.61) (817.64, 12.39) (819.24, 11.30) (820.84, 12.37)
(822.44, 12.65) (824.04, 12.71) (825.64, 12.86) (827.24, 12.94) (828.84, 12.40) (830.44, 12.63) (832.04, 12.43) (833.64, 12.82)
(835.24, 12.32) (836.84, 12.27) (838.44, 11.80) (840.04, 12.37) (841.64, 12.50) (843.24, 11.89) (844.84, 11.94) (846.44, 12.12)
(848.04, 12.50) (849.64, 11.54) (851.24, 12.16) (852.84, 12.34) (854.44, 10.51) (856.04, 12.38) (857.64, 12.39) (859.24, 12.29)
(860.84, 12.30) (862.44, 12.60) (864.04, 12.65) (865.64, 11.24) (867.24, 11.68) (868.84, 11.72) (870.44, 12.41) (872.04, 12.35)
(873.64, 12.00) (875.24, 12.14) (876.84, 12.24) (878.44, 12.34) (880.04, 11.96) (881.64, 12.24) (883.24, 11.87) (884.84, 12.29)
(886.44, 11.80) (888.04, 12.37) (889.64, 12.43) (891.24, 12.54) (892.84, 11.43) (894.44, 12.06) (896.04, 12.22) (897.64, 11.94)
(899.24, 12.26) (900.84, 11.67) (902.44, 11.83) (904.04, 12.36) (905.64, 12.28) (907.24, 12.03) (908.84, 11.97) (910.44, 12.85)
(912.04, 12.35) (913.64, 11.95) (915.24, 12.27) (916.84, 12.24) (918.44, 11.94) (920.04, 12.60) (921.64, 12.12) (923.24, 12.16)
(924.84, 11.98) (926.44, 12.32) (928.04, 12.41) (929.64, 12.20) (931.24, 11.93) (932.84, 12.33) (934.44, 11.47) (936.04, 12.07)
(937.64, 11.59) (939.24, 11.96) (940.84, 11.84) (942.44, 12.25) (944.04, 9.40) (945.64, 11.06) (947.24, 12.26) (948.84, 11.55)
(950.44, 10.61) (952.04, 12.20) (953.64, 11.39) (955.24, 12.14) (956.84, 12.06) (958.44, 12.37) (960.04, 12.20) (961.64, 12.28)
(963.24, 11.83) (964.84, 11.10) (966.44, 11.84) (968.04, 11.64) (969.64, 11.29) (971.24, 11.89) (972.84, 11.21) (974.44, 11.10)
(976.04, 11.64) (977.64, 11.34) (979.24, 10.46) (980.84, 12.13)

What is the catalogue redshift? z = 0.000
